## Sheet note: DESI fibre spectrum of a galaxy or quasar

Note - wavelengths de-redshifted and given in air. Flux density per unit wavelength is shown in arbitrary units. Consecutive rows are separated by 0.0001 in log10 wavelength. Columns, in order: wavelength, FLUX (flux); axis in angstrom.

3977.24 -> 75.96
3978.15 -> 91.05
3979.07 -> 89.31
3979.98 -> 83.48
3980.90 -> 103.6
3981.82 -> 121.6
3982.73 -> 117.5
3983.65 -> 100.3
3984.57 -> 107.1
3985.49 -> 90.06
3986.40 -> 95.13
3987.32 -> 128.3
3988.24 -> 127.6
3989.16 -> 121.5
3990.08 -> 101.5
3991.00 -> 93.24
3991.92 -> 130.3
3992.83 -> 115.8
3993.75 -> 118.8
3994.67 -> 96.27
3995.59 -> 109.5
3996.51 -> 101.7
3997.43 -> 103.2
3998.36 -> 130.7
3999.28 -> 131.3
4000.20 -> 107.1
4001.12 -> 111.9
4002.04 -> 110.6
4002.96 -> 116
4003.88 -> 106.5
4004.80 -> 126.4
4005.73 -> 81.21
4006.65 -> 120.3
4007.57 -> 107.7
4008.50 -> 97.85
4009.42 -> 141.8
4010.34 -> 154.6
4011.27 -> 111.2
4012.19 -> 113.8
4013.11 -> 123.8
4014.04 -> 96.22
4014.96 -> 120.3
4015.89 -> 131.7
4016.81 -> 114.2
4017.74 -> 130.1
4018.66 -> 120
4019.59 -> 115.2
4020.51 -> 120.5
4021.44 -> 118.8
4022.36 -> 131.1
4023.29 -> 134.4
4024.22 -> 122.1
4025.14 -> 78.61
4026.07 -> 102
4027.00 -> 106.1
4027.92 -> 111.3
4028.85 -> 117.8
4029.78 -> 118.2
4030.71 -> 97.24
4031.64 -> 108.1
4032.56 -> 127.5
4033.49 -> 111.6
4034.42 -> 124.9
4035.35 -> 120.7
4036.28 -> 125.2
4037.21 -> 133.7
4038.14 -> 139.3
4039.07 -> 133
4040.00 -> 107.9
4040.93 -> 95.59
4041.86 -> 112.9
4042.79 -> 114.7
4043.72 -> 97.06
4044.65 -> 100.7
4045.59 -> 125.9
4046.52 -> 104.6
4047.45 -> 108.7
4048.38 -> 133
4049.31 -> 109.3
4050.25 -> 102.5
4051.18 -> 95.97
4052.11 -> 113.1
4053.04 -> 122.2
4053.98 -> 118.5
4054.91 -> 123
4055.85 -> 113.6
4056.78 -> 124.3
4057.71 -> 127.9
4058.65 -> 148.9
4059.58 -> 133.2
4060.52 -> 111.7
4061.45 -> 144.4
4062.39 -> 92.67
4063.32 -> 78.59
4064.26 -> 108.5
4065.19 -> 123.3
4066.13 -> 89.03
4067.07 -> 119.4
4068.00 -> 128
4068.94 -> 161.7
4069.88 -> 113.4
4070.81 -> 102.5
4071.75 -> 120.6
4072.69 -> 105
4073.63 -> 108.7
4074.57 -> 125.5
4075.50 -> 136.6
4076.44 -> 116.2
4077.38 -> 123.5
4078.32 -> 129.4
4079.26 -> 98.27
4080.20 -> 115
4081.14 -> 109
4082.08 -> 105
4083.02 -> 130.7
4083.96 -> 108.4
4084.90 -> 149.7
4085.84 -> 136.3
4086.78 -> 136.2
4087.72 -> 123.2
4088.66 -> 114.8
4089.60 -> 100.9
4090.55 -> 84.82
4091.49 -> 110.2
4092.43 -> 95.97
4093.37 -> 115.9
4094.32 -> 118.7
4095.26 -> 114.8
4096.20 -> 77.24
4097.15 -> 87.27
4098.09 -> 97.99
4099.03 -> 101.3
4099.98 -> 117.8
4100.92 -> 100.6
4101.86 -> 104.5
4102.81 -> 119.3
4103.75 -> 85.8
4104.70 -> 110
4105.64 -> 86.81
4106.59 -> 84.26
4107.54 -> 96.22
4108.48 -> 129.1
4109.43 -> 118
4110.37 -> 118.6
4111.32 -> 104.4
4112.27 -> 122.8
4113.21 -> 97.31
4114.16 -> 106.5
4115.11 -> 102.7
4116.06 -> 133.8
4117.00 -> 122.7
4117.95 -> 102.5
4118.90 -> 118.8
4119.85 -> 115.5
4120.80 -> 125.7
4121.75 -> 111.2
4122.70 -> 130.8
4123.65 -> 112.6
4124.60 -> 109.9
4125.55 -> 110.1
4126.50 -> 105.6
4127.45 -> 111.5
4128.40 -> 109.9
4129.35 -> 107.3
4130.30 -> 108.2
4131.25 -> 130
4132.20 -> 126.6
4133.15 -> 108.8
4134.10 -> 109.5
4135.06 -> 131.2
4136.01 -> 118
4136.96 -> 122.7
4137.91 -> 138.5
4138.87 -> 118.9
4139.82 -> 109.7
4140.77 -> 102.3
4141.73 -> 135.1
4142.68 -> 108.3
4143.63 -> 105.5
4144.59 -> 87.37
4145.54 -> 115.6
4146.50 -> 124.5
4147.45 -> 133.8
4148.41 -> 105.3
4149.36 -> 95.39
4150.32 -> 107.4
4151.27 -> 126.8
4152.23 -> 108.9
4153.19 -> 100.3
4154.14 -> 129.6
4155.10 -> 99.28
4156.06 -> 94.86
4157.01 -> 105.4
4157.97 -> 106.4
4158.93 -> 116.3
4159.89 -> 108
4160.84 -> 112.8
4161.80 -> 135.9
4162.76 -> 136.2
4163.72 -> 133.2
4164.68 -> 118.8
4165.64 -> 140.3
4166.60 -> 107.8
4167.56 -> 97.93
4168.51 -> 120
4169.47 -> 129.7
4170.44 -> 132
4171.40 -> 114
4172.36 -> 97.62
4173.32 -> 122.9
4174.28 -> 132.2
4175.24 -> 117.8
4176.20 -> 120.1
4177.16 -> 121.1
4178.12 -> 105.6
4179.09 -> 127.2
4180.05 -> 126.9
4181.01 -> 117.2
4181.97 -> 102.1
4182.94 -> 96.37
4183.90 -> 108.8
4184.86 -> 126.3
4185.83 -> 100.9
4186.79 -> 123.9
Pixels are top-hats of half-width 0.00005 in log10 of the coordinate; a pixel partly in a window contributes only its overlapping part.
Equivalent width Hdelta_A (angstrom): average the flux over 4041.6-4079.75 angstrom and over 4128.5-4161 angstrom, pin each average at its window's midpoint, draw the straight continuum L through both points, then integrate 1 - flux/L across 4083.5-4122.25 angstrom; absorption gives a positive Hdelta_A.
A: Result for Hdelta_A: 1.7 angstrom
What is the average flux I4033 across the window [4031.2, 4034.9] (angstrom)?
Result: 118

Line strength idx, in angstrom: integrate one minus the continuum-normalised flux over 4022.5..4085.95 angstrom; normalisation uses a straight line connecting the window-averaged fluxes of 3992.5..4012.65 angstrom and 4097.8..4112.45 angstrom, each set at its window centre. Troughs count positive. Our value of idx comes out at -3.9 angstrom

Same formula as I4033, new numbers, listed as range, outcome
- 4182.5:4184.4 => 103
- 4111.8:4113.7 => 110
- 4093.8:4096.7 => 103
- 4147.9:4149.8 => 101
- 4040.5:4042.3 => 104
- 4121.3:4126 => 115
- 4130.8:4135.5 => 121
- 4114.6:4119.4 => 116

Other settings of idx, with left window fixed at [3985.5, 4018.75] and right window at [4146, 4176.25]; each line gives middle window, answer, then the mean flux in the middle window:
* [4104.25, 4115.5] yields 0.9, 106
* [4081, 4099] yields 0.7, 111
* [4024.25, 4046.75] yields 0.4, 113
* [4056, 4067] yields -0.1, 117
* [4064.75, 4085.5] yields -0.6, 119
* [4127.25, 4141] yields -0.1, 117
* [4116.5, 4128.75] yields 0.2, 114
